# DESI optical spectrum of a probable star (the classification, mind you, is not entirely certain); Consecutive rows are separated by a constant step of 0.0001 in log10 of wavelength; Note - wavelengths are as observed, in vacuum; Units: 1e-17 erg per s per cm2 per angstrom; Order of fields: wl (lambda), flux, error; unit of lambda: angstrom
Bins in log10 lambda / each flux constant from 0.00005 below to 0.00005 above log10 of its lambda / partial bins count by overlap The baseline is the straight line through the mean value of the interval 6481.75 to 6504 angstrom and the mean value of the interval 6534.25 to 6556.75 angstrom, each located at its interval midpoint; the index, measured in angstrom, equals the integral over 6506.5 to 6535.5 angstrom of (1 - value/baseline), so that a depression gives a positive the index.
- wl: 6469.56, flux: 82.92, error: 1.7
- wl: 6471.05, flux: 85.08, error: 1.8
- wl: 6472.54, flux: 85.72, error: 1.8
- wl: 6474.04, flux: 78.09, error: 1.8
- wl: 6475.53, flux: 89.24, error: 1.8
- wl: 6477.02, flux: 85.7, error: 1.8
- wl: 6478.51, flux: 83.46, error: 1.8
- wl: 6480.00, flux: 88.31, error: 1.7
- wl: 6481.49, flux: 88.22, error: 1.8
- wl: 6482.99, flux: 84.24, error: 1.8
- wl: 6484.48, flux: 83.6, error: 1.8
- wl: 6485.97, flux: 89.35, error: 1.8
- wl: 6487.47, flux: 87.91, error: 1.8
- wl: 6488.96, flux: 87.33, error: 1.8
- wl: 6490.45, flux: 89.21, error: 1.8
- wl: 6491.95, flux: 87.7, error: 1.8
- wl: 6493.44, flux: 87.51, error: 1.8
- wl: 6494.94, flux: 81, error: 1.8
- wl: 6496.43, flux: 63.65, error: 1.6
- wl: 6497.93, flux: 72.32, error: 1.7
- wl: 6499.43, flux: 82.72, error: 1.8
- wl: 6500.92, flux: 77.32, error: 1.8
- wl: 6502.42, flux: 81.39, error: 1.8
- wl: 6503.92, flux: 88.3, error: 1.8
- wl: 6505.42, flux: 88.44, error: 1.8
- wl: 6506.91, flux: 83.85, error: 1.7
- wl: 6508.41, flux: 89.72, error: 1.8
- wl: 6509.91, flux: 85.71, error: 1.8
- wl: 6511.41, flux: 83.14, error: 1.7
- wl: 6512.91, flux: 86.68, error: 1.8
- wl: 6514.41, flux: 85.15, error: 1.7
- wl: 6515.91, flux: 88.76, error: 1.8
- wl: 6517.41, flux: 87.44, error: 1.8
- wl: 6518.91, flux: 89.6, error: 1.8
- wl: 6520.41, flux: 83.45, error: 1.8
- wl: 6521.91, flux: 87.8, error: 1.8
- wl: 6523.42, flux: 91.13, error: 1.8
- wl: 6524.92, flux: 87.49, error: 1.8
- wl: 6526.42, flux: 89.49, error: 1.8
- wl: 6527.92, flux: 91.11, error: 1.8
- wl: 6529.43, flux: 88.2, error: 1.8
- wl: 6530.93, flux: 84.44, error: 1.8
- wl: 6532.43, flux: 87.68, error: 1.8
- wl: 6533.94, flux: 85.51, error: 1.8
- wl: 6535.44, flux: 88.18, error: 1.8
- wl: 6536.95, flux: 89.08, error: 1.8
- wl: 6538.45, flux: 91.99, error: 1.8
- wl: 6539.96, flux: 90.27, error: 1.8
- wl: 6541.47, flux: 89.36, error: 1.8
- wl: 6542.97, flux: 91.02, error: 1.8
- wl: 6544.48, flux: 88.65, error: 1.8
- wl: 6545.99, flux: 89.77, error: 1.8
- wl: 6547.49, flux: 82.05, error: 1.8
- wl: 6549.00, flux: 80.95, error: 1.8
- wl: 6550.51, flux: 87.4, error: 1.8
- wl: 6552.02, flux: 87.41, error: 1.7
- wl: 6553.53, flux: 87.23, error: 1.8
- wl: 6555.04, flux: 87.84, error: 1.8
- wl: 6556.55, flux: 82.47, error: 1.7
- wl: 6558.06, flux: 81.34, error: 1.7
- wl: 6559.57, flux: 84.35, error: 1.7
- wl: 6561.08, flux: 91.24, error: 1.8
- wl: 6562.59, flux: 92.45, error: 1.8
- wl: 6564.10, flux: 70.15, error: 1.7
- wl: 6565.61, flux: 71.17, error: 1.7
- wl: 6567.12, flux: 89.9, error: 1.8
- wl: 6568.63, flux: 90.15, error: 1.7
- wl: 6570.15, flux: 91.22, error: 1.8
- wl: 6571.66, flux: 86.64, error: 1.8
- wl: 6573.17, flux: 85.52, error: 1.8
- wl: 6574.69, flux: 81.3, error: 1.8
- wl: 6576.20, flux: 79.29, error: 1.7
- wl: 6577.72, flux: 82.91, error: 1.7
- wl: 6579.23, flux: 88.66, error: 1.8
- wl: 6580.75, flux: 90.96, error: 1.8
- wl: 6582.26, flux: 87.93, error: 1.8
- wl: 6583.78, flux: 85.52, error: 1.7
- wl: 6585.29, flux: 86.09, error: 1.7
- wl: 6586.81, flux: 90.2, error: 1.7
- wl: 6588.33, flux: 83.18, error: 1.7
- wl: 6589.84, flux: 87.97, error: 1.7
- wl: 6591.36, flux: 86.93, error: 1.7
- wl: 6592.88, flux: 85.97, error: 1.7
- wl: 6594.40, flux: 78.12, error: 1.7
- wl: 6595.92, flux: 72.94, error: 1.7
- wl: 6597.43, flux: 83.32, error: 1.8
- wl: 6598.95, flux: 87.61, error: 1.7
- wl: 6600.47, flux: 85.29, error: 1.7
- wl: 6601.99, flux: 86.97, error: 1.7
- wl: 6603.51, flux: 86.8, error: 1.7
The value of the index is -0.6 angstrom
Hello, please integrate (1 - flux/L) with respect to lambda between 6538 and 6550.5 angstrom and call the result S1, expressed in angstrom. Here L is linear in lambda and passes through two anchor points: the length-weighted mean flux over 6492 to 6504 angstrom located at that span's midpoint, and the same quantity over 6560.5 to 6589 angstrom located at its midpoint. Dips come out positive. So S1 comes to -0.7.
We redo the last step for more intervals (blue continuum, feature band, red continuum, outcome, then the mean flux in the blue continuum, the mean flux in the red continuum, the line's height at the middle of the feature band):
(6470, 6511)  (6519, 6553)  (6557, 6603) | -1.3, 84.2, 84.9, 84.5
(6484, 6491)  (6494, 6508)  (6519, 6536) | 1.2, 87.6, 87.8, 87.7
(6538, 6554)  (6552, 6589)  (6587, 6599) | 0.0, 87.7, 83.4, 85.4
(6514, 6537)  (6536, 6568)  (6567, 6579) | 0.2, 87.8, 85.8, 86.7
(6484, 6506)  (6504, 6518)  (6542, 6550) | -0.4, 83.1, 86.6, 84.2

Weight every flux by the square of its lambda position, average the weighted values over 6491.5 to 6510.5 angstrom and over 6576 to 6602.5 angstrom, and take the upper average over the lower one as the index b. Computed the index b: 1.06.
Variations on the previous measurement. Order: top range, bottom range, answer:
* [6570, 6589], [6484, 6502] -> 1.07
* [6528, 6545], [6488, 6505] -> 1.10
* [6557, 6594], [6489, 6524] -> 1.03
